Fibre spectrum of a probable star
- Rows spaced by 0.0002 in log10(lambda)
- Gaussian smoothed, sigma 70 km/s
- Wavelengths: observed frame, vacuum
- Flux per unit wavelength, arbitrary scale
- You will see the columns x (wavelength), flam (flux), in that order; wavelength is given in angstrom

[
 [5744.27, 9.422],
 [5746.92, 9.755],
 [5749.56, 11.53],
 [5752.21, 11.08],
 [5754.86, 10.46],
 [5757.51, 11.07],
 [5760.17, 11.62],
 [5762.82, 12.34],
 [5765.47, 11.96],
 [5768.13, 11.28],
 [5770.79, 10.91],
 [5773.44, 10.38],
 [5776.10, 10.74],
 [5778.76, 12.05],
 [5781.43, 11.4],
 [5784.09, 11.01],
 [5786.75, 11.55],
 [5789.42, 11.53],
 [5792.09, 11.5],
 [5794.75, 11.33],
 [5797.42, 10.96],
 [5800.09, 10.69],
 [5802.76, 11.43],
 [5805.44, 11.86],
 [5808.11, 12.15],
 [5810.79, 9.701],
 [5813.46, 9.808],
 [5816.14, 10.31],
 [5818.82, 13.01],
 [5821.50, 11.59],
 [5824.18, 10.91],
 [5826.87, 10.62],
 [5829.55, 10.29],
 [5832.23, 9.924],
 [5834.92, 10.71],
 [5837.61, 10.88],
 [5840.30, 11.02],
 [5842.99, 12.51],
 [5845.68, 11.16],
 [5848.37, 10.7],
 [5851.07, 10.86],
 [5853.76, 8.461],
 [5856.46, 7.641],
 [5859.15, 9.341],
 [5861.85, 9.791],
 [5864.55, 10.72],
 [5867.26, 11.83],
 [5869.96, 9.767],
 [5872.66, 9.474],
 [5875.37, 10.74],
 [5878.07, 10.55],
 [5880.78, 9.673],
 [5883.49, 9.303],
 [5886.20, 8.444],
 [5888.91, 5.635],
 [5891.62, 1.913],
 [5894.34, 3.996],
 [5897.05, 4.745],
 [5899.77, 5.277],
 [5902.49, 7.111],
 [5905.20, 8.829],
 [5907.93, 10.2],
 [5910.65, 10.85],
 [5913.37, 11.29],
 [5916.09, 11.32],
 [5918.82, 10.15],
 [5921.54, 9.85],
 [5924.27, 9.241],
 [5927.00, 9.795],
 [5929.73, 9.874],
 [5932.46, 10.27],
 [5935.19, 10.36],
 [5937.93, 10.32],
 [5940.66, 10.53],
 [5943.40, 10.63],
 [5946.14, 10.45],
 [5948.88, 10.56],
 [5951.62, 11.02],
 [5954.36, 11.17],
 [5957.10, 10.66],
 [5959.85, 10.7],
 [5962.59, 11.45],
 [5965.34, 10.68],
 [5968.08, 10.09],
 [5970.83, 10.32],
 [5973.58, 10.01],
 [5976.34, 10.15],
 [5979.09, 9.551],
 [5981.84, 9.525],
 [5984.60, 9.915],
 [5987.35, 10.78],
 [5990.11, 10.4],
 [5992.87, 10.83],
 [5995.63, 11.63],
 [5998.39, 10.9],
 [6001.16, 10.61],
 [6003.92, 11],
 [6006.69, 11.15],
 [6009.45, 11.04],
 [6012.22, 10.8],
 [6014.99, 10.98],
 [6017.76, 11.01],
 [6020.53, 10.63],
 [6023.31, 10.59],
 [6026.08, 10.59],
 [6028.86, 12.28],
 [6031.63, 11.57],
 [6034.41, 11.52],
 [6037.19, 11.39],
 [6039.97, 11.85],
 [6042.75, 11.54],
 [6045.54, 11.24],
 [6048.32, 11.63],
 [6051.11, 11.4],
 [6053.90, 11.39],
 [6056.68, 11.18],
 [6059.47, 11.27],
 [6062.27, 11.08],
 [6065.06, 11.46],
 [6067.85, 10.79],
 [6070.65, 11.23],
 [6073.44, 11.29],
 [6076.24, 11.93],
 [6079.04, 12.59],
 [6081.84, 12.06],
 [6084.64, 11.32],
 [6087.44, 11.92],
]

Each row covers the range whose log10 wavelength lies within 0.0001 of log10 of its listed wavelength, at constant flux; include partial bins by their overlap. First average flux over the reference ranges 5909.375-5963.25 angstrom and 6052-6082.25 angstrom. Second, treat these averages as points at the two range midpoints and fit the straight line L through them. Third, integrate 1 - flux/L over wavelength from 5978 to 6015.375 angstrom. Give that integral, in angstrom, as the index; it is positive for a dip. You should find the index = 1.0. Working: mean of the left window 10.5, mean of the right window 11.5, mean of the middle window 10.7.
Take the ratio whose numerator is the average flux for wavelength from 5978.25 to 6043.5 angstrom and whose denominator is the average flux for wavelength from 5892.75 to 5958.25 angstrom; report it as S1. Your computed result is 1.15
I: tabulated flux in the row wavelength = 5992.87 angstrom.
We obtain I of 10.83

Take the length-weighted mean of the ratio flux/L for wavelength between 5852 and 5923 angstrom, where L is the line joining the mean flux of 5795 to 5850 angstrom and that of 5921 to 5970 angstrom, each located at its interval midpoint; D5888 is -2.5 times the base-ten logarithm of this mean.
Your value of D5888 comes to 0.220 mag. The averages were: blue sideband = 11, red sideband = 10.4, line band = 8.74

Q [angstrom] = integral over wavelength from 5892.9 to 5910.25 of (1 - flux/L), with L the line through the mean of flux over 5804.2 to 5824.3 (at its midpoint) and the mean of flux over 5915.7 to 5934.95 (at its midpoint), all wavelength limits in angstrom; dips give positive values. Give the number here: 5.7 angstrom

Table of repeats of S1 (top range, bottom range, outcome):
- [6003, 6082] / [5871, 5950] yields 1.26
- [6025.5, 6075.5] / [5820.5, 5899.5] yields 1.22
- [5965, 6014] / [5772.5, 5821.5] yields 0.94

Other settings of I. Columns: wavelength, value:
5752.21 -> 11.08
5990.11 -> 10.4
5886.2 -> 8.444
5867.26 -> 11.83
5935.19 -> 10.36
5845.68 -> 11.16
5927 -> 9.795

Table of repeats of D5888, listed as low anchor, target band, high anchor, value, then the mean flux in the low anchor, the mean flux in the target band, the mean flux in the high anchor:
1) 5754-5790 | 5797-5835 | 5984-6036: 0.03 mag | 11.3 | 10.9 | 11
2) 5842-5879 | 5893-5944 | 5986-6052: 0.15 mag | 10.2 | 9.18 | 11.1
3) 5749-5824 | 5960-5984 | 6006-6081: 0.11 mag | 11.3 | 10.2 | 11.3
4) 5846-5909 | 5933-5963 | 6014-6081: -0.11 mag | 8.51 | 10.7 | 11.4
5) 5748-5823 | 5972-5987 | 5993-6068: 0.14 mag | 11.3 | 9.9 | 11.2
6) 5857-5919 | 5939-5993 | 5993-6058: -0.04 mag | 8.69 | 10.5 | 11.2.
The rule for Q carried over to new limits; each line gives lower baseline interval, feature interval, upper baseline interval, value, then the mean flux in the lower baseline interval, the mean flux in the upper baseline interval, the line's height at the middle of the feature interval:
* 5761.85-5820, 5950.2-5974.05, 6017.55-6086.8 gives 1.4 angstrom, 11.3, 11.4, 11.4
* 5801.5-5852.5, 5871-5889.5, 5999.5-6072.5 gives 3.0 angstrom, 11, 11.2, 11.1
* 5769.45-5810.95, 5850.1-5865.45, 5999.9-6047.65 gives 2.5 angstrom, 11.2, 11.2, 11.2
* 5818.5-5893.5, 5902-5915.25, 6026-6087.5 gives 0.5 angstrom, 9.82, 11.5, 10.3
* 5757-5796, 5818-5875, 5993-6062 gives 4.1 angstrom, 11.4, 11.2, 11.3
